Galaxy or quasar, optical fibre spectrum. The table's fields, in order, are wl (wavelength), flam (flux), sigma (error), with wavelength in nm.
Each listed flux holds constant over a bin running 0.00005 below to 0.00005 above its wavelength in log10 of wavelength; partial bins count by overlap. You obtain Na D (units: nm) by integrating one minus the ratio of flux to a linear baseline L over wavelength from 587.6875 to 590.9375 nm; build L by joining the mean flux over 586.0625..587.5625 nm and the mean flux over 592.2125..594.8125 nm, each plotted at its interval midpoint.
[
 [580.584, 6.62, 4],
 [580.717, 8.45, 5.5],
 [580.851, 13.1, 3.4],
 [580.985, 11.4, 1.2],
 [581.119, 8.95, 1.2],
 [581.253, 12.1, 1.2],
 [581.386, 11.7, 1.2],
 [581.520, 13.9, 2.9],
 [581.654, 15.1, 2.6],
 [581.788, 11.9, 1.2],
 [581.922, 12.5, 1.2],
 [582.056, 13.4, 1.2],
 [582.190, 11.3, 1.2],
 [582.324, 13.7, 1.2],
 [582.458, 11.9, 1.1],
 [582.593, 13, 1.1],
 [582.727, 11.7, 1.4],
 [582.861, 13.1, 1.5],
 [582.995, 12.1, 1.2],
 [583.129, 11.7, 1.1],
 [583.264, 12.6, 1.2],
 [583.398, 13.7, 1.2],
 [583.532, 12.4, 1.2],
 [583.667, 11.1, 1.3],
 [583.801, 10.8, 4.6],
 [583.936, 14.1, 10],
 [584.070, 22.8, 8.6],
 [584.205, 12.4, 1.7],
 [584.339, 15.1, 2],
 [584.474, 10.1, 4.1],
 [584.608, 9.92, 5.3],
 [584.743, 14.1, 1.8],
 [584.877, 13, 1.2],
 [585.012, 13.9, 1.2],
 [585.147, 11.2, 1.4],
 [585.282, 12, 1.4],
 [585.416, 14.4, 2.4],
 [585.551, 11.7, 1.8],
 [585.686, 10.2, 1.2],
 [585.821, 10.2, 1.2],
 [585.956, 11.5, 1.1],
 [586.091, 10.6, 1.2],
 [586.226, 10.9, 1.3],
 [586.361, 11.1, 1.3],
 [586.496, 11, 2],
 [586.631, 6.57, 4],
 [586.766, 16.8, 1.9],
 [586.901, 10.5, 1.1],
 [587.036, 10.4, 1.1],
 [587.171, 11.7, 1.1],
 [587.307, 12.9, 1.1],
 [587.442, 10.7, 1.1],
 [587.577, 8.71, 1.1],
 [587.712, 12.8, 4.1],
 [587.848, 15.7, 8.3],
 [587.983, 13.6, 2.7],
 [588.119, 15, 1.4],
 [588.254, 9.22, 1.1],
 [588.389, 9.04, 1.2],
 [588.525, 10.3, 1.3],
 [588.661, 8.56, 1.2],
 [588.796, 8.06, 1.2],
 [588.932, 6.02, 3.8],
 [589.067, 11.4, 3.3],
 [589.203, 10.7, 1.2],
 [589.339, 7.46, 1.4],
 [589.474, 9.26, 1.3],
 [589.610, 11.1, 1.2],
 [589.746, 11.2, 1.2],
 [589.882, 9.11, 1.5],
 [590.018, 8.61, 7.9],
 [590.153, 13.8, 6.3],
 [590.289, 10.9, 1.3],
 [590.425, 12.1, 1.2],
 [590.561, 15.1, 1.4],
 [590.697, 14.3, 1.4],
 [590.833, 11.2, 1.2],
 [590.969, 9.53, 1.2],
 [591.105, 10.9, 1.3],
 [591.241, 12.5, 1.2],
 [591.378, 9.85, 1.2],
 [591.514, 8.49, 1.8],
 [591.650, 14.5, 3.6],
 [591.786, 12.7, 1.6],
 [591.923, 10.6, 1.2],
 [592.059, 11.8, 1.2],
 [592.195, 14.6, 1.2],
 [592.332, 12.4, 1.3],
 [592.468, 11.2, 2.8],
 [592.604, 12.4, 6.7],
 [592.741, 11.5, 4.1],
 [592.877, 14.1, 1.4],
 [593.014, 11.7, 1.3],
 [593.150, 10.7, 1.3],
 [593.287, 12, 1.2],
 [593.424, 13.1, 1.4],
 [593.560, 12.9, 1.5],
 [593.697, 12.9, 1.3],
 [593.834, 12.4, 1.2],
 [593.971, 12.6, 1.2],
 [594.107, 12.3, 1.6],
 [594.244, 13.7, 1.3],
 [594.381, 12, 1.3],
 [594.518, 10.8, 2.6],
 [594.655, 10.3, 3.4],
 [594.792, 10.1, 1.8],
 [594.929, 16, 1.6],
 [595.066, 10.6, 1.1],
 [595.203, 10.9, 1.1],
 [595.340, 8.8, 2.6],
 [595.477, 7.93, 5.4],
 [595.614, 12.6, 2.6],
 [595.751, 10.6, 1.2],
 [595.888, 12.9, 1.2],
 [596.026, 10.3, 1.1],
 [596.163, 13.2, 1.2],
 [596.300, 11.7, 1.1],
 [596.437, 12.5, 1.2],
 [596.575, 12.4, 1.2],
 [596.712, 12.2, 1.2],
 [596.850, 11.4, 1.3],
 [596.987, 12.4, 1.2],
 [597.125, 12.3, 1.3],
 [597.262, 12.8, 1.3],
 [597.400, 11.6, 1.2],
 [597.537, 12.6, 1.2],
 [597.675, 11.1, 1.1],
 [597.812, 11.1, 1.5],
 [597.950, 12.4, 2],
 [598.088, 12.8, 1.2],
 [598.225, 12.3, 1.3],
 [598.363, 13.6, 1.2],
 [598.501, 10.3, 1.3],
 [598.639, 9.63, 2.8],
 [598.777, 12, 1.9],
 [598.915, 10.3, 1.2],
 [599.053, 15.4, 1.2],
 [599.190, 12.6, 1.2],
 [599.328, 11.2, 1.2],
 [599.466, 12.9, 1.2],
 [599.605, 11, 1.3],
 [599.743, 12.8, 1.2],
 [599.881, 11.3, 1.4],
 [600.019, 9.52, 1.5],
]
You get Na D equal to 0.15 nm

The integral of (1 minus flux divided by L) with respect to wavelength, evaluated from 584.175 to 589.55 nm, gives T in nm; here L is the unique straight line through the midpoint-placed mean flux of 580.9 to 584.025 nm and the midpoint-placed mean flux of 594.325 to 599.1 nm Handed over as 0.44 nm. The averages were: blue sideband 12.4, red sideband 11.7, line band 11.2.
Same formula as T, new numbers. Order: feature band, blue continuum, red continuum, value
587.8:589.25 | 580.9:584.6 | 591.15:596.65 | 0.20 nm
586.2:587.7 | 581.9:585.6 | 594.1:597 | 0.17 nm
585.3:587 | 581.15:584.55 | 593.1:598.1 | 0.18 nm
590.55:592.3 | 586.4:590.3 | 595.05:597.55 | -0.14 nm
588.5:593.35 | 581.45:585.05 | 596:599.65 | 0.52 nm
